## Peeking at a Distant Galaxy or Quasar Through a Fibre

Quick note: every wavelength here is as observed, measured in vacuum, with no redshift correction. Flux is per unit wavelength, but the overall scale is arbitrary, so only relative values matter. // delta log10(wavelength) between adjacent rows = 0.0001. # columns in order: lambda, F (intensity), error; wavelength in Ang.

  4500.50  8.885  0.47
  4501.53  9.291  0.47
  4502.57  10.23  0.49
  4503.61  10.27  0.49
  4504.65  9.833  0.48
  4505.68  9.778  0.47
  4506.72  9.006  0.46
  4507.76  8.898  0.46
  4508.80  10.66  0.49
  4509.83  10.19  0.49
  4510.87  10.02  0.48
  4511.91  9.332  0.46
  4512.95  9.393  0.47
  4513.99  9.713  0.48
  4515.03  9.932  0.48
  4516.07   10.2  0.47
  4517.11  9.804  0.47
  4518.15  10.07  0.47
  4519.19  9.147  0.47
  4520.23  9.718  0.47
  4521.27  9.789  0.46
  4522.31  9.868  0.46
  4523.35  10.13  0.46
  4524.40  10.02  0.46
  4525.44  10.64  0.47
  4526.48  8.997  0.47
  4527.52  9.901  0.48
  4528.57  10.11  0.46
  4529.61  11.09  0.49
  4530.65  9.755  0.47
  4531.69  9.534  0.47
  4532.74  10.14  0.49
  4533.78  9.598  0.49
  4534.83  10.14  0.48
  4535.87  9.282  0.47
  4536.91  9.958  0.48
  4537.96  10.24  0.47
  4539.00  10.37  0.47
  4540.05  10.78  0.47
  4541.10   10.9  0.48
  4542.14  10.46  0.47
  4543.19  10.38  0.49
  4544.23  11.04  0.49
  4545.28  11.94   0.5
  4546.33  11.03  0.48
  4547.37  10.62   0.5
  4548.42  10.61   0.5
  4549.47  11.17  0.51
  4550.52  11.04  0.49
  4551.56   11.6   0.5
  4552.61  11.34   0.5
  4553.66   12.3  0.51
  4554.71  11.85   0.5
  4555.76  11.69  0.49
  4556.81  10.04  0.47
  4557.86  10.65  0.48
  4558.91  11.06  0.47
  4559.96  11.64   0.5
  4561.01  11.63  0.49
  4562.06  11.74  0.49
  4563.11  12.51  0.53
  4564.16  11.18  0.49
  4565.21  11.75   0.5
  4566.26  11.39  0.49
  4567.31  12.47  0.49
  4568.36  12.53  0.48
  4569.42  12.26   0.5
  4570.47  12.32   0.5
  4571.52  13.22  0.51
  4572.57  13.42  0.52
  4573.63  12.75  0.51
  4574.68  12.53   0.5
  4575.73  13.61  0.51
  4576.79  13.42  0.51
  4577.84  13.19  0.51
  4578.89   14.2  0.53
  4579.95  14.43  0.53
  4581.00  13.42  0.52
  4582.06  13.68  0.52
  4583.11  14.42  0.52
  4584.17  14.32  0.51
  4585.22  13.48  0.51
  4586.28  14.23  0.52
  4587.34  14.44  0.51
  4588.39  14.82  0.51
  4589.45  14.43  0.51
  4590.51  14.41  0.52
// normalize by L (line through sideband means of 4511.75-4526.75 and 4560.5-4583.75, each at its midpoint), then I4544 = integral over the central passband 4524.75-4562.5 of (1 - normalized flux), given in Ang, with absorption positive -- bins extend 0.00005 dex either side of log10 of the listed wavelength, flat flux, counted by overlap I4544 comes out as 1.7 Ang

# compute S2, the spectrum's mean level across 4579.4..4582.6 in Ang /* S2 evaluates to 13.8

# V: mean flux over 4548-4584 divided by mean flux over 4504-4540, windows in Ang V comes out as 1.24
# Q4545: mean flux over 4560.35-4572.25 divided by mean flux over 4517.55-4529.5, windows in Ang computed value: 1.22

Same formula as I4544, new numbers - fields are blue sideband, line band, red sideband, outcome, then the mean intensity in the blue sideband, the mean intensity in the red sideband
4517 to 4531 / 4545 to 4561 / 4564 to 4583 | 0.6 Ang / 9.94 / 12.9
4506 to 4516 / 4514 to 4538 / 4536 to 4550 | 0.6 Ang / 9.7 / 10.7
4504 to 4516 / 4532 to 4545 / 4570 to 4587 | 1.2 Ang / 9.73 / 13.6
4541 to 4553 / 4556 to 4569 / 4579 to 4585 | 0.8 Ang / 11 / 14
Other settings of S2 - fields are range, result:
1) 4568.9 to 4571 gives 12.3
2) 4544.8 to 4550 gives 11.1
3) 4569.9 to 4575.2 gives 12.9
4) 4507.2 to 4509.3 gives 9.74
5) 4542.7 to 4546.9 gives 11.1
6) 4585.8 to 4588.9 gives 14.5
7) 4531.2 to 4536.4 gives 9.74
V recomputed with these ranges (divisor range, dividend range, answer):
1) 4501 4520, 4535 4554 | 1.11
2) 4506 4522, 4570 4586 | 1.39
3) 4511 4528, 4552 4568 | 1.18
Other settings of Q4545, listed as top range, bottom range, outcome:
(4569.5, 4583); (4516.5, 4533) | 1.35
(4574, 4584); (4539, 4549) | 1.26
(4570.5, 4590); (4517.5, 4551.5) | 1.34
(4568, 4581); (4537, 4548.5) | 1.23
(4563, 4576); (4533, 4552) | 1.17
